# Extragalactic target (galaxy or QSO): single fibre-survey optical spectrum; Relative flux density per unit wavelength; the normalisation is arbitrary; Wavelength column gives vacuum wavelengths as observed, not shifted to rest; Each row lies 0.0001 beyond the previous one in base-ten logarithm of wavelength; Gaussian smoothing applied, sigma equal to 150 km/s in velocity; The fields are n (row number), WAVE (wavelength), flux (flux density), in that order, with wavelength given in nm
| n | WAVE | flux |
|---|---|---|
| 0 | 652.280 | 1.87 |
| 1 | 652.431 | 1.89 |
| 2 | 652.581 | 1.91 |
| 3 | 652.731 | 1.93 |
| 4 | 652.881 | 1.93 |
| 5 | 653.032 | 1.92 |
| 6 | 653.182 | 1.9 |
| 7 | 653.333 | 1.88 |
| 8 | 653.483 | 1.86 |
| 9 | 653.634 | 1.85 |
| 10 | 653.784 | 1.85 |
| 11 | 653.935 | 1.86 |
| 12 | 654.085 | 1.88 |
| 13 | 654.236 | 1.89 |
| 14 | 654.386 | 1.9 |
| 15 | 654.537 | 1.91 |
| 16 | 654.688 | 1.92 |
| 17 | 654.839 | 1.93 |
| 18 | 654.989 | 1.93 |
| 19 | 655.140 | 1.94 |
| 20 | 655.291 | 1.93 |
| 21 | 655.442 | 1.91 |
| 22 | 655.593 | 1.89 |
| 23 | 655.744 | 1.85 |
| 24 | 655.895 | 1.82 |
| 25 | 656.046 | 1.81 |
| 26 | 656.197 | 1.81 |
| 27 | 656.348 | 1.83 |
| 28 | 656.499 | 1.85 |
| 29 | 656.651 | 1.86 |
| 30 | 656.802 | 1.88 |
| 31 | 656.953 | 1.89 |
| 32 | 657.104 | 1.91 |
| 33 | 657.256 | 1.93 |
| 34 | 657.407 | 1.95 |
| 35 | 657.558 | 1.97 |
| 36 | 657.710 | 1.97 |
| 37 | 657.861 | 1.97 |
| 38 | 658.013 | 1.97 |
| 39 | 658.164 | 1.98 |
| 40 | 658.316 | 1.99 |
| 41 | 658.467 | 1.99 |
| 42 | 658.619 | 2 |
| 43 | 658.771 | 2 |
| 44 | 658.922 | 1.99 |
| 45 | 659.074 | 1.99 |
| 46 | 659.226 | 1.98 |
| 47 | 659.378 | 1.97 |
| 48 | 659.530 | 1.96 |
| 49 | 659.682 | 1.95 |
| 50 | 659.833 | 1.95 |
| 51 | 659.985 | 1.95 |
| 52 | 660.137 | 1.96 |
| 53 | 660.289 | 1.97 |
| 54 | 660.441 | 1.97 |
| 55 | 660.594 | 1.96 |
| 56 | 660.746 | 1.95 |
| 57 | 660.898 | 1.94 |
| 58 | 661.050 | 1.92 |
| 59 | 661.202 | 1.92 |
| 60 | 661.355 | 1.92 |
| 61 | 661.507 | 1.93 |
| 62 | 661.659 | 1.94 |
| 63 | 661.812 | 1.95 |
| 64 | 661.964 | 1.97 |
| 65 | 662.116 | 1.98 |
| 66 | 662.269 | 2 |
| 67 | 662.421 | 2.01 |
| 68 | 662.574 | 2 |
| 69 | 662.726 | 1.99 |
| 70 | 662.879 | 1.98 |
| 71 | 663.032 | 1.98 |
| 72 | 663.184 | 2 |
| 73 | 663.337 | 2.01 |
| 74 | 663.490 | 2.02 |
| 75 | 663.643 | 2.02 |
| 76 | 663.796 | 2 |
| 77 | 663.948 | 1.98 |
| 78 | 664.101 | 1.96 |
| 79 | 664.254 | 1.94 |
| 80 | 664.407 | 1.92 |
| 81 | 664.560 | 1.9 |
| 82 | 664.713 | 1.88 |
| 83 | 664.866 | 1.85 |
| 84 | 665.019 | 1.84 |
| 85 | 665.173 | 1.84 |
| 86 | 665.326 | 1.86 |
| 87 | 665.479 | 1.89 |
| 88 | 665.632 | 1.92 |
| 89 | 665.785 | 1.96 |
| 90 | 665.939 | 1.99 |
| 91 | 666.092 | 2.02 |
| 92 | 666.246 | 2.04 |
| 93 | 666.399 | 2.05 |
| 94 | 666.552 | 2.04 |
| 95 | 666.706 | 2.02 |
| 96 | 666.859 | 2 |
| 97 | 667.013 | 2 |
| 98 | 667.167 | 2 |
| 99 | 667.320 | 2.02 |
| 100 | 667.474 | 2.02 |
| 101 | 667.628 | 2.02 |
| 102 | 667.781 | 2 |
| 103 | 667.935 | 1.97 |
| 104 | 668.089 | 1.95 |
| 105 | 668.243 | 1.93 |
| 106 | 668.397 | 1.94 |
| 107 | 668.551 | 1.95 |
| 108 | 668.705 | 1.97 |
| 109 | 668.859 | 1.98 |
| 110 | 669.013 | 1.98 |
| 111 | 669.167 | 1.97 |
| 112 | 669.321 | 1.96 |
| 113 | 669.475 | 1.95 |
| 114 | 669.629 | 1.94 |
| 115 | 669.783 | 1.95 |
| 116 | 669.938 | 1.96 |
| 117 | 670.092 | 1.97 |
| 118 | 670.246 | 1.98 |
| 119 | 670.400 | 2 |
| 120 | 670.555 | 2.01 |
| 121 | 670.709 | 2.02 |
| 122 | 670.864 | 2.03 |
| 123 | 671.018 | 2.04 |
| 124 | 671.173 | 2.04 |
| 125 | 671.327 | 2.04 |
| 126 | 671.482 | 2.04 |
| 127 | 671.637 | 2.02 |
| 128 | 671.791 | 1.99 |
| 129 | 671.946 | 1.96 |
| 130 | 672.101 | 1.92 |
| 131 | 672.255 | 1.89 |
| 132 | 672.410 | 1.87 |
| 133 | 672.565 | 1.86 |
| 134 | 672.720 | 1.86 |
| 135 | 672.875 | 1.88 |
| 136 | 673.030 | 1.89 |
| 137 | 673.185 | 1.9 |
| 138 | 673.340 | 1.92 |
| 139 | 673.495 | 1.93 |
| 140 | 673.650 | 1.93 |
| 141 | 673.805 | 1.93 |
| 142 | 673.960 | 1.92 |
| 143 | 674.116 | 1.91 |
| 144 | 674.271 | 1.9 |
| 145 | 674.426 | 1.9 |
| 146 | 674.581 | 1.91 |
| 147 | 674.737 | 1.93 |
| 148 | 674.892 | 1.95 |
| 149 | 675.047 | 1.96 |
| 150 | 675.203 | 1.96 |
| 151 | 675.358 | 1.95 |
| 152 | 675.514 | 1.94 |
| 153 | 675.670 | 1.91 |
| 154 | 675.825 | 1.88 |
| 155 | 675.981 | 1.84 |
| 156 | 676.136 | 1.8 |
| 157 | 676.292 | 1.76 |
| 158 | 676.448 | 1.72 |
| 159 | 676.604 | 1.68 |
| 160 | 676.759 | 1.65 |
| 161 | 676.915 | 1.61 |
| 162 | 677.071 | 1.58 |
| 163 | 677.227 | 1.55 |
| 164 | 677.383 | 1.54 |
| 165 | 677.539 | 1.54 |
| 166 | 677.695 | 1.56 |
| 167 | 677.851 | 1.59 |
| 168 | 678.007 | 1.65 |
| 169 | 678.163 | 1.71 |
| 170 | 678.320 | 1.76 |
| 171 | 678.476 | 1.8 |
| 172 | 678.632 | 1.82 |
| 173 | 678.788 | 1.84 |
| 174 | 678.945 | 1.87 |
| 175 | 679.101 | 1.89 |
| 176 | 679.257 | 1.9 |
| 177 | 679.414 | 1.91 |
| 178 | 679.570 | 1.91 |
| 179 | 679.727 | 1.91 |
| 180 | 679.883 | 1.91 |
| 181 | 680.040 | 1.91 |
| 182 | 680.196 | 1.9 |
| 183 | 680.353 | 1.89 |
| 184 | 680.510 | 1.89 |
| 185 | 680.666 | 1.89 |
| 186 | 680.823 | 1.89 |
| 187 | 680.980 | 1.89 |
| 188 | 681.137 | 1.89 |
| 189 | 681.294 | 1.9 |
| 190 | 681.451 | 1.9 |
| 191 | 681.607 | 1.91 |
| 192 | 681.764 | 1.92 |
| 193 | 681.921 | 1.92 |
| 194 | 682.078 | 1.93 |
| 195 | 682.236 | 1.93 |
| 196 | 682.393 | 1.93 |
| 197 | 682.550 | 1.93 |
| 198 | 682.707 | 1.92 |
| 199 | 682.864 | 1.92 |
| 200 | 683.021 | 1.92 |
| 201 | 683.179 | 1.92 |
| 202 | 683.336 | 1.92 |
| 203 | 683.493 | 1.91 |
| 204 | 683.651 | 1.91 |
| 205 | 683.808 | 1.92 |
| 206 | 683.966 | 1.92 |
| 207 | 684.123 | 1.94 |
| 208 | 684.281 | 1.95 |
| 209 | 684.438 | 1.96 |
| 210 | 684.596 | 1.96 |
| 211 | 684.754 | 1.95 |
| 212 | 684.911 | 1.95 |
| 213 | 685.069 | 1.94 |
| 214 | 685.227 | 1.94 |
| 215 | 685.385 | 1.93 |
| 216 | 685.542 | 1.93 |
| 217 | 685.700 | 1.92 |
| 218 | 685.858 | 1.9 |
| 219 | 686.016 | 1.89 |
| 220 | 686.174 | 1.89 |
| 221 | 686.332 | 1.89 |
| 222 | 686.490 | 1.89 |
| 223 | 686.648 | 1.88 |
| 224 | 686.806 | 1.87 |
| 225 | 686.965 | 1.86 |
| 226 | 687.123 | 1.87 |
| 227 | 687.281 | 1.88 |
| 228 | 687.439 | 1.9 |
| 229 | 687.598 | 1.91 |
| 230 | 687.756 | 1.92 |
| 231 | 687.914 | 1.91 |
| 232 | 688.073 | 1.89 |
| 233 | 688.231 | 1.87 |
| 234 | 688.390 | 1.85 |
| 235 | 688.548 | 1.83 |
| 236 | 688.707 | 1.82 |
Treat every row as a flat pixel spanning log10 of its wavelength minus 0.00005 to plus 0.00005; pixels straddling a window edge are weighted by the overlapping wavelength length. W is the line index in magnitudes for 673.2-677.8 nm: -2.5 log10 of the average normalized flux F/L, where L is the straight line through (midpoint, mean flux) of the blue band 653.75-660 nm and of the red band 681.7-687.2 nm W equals 0.06 mag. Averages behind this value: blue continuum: 1.92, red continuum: 1.92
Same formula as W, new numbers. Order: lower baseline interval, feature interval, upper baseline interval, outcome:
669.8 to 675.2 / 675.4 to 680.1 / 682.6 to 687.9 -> 0.099 mag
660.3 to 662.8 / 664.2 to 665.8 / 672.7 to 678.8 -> 0.020 mag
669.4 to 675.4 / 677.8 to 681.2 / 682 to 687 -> 0.048 mag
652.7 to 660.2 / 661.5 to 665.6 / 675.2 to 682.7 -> -0.035 mag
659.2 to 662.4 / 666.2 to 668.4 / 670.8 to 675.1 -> -0.030 mag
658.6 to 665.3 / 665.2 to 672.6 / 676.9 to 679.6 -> -0.069 mag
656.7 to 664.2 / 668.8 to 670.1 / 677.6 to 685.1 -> -0.018 mag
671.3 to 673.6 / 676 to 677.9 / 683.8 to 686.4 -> 0.177 mag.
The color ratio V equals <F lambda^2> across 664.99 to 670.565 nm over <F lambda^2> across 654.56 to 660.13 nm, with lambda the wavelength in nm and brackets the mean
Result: 1.1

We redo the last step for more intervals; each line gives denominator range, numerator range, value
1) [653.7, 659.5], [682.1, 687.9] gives 1.09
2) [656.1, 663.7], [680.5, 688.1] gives 1.05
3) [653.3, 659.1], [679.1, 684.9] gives 1.08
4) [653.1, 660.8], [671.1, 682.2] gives 1.02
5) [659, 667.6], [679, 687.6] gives 1.03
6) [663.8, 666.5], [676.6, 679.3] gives 0.91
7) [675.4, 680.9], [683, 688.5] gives 1.09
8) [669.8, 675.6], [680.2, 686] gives 1.02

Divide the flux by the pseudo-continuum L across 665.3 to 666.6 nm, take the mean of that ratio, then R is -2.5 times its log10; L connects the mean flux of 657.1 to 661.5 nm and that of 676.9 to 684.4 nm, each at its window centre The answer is -0.03 mag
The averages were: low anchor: 1.96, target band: 1.98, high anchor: 1.85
